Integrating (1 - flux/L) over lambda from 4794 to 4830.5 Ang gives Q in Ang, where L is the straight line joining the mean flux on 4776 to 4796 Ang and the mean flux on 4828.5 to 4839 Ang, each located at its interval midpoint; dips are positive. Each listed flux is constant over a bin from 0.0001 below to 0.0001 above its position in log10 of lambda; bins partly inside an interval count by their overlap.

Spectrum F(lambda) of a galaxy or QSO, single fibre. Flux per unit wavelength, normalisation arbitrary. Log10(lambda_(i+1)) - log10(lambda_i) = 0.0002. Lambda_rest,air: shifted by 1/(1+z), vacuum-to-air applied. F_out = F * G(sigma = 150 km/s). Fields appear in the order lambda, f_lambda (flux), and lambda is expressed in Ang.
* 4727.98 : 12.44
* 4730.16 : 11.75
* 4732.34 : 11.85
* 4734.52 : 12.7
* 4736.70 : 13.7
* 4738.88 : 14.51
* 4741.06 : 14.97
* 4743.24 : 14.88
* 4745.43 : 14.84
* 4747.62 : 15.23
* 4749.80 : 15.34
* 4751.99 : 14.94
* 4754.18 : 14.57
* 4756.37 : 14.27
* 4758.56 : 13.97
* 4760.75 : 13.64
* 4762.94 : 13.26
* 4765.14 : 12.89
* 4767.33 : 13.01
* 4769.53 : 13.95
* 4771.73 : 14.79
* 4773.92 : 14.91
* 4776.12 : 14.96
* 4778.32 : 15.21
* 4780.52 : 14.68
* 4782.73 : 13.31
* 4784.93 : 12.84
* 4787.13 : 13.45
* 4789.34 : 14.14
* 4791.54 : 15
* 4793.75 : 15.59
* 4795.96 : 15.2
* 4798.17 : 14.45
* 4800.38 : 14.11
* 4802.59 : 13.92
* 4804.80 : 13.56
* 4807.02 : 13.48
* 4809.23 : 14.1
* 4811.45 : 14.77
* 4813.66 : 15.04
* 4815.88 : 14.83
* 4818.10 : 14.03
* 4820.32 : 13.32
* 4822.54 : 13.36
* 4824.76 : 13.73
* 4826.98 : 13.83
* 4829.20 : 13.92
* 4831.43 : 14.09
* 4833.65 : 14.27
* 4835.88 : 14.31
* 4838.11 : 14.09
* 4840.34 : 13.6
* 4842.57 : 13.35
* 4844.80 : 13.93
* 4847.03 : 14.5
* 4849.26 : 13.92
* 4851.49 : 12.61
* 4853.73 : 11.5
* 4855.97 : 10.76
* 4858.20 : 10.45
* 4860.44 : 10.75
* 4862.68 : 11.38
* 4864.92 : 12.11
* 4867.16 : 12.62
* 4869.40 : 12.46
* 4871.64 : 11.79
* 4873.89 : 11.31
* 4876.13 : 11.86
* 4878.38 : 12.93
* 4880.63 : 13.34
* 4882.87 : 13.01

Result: 0.3 Ang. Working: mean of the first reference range 14.4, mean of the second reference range 14.1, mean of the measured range 14.1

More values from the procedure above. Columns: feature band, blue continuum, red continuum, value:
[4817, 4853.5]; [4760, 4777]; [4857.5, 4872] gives -4.1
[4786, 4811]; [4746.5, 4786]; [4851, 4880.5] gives -1.6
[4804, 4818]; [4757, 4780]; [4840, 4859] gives -1.0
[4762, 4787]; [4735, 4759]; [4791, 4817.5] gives 1.0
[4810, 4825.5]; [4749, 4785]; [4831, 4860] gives -0.8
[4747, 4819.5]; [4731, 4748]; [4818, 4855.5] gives -2.4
